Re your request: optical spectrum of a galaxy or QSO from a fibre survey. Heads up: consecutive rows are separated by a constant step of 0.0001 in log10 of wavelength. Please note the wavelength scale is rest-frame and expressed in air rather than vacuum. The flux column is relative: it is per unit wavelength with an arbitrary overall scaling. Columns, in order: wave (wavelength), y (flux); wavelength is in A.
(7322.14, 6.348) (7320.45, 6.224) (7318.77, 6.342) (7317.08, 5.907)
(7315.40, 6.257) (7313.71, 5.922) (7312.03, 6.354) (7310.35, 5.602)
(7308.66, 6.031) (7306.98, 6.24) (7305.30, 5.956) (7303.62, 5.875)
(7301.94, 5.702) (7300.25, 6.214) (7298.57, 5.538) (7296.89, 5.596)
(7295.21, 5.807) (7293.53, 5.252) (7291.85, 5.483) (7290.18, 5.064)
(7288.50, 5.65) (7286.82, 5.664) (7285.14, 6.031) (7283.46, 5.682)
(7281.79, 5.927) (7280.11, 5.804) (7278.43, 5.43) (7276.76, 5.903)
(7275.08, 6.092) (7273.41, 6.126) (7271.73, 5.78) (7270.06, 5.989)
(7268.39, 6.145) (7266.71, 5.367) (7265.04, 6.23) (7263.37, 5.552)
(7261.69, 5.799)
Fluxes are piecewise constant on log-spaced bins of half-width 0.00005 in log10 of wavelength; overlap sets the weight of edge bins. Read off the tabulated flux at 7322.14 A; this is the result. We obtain 6.348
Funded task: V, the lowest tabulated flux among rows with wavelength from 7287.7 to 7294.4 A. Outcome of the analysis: 5.064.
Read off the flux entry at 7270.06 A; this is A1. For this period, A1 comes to 5.989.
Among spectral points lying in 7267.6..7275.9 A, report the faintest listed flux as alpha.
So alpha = 5.78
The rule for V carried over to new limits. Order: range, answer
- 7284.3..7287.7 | 5.664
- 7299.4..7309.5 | 5.702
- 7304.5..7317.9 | 5.602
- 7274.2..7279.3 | 5.43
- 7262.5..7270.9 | 5.367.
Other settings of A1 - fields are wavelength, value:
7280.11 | 5.804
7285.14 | 6.031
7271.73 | 5.78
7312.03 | 6.354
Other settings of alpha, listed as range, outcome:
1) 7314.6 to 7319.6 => 5.907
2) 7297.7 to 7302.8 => 5.538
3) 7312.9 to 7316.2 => 5.922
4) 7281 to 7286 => 5.682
